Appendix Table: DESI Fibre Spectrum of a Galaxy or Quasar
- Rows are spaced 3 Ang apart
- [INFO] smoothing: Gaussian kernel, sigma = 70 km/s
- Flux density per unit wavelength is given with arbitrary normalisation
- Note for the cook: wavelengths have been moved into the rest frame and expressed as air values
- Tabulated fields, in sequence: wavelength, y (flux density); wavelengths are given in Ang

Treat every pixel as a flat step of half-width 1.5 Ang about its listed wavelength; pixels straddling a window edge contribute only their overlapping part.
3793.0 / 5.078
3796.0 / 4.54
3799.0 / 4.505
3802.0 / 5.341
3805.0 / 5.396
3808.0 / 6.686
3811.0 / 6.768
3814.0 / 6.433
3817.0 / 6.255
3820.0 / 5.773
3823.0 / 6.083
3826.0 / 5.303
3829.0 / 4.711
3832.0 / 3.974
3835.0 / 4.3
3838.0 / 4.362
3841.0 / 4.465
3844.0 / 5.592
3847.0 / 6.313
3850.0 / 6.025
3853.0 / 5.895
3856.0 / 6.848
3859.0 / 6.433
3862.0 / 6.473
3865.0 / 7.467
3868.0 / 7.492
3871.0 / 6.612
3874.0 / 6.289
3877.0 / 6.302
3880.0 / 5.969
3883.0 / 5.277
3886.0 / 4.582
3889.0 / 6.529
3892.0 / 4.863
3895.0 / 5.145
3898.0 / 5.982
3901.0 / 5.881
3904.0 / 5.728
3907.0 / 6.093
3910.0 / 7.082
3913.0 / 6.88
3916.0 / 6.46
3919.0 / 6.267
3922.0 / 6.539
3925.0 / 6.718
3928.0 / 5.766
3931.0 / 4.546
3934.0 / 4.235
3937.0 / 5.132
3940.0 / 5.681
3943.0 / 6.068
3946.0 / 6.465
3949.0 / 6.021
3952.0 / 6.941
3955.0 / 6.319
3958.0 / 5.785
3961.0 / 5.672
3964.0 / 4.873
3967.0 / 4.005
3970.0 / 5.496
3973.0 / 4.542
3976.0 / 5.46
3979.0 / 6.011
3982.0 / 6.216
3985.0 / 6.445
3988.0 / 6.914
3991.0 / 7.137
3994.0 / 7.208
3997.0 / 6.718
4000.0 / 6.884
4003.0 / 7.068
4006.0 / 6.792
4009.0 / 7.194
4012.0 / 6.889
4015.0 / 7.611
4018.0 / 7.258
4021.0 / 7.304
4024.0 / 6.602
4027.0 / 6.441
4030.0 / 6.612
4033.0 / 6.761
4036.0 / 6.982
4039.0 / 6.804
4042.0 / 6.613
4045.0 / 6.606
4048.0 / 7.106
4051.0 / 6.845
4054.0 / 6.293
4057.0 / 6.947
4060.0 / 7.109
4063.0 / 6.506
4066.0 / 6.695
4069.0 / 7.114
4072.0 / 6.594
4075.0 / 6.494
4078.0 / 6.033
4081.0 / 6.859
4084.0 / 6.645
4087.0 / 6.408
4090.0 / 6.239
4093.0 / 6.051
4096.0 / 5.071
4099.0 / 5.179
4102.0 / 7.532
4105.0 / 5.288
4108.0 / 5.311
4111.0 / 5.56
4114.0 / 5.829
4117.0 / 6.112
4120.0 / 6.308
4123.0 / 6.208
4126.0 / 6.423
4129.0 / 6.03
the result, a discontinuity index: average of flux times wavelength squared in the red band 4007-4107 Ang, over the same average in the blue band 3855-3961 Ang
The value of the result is 1.2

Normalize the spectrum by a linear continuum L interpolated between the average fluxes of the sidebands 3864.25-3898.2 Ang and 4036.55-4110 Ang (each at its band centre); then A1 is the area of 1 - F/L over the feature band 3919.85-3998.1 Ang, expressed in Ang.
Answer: 3.8 Ang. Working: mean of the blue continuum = 6.01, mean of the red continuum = 6.43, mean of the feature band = 5.88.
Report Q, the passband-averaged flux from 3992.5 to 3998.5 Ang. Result 6.96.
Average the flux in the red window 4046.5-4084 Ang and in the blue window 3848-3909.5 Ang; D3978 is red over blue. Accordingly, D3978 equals 1.10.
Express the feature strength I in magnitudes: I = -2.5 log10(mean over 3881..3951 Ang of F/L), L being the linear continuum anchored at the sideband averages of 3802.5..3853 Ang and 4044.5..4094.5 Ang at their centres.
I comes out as 0.02 mag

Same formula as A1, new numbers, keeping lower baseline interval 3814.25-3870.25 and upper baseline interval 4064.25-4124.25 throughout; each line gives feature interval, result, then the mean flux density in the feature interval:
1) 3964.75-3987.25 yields 1.9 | 5.48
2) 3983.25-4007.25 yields -3.4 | 6.89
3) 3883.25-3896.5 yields 1.3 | 5.28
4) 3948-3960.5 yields -0.6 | 6.23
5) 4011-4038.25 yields -3.9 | 6.94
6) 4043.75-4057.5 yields -1.4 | 6.75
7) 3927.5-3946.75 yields 1.9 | 5.35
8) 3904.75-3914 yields -1.1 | 6.6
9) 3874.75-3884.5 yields -0.1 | 5.88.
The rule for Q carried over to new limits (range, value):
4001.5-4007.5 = 6.93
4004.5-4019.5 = 7.15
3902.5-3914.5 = 6.45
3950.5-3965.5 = 5.92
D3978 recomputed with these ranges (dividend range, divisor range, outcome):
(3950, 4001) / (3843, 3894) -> 0.98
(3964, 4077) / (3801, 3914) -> 1.12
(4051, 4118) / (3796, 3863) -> 1.12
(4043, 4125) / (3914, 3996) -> 1.07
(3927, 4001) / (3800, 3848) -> 1.07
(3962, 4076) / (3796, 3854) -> 1.20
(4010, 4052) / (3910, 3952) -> 1.15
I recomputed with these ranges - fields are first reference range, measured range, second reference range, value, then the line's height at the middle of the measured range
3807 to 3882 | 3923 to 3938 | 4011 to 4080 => 0.183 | 6.31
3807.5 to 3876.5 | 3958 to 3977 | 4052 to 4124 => 0.204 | 6.1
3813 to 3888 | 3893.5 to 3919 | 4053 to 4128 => -0.044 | 5.92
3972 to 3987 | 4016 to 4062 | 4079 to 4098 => -0.137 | 6.01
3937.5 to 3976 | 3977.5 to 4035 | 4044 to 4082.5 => -0.120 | 6.13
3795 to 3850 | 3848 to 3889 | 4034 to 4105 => -0.125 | 5.61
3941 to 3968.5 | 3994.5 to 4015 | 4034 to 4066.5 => -0.111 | 6.31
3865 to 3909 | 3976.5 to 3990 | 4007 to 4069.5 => 0.032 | 6.54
